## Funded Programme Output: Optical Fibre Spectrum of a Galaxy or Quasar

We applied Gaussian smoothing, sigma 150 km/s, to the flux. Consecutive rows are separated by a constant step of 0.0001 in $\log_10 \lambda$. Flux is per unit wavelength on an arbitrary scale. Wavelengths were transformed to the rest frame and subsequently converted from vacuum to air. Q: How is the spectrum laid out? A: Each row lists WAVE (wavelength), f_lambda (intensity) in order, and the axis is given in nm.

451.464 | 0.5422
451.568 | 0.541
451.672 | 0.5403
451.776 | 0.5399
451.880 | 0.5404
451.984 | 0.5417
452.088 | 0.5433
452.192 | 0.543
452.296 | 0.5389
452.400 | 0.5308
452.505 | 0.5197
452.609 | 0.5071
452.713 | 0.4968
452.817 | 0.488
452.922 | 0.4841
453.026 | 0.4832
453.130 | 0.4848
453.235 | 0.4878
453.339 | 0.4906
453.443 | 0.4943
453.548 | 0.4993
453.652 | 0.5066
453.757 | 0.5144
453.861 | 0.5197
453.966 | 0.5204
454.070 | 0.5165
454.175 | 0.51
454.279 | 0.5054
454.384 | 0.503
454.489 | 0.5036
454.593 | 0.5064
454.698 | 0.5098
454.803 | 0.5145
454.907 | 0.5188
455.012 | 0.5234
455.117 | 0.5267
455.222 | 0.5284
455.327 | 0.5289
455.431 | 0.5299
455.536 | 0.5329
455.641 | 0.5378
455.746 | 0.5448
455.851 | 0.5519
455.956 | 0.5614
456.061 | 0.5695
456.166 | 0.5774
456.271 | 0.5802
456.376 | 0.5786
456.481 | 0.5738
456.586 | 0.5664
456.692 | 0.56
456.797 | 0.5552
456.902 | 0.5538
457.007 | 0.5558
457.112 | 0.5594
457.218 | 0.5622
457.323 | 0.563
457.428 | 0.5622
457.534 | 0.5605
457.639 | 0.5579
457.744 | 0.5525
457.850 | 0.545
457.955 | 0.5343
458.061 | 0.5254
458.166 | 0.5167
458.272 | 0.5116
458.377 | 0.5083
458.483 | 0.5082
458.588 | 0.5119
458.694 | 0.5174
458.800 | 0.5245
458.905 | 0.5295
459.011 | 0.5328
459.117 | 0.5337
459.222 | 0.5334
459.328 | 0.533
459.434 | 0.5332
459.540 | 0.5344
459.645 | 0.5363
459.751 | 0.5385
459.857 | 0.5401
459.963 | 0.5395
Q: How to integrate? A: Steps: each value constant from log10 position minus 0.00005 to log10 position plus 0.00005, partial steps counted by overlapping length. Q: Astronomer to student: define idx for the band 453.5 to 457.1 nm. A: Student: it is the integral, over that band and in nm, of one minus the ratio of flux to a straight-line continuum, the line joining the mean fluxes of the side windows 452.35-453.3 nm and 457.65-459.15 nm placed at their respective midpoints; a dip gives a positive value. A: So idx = -0.18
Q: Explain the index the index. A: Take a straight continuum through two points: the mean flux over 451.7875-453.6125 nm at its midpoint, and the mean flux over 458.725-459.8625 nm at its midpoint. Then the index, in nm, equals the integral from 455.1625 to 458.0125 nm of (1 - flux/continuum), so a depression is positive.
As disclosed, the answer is -0.17 nm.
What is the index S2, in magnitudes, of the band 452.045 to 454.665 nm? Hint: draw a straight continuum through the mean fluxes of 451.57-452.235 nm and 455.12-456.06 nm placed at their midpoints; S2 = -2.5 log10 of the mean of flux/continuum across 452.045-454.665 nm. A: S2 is 0.07 mag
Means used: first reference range 0.542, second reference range 0.541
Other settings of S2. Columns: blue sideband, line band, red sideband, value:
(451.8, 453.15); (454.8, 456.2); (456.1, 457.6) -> 0.02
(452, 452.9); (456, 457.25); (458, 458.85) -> -0.10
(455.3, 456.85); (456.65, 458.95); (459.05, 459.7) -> 0.01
